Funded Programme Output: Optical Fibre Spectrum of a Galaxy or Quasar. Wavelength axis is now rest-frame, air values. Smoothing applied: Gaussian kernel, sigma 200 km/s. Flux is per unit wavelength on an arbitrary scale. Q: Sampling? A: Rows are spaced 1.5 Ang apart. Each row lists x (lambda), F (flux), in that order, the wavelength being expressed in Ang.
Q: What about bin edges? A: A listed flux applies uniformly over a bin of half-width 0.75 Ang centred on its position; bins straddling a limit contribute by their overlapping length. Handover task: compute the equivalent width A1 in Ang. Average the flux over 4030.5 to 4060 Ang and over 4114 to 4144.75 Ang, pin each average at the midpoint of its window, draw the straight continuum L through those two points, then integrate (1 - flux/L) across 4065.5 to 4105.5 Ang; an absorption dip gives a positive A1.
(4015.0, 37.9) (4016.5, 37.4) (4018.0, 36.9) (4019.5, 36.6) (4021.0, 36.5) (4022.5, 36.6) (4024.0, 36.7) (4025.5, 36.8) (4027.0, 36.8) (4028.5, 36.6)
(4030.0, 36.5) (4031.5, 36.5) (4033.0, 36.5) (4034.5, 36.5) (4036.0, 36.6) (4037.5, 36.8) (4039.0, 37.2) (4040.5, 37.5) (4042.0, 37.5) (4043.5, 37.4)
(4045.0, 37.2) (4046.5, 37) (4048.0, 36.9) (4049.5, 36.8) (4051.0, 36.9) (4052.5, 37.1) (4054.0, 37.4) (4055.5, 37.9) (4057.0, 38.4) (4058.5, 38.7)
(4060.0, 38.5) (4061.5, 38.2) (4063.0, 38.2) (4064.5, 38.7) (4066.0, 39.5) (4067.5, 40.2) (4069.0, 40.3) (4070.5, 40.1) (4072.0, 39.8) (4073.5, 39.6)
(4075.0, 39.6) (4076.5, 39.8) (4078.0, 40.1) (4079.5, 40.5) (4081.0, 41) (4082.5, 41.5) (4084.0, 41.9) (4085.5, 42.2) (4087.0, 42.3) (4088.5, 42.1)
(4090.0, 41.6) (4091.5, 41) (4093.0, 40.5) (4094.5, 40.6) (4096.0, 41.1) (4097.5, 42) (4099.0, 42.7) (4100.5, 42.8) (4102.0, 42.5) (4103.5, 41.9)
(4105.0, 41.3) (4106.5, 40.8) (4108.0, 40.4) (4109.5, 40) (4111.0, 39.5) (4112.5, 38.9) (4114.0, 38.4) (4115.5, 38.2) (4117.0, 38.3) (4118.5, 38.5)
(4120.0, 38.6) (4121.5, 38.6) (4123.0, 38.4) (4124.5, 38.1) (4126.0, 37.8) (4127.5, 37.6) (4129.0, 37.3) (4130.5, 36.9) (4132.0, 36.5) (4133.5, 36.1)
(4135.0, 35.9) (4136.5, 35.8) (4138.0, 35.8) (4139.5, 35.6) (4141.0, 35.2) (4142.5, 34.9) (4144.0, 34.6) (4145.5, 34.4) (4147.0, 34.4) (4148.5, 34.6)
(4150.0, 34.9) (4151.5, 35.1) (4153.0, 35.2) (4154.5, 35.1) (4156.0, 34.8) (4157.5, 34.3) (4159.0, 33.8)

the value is -4.27 Ang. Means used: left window 37.2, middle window 41.1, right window 37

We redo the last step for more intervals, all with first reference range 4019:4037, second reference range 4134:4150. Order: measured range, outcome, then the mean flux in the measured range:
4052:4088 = -3.6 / 39.7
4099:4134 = -3.6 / 39.1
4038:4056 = -0.4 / 37.2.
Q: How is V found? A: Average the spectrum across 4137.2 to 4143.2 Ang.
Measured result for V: 35.4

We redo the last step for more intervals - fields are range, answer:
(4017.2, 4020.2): 36.8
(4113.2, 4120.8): 38.4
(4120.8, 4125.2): 38.4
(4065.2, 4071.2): 40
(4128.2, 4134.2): 36.7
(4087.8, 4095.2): 41.2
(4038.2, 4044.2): 37.4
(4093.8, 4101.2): 41.8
